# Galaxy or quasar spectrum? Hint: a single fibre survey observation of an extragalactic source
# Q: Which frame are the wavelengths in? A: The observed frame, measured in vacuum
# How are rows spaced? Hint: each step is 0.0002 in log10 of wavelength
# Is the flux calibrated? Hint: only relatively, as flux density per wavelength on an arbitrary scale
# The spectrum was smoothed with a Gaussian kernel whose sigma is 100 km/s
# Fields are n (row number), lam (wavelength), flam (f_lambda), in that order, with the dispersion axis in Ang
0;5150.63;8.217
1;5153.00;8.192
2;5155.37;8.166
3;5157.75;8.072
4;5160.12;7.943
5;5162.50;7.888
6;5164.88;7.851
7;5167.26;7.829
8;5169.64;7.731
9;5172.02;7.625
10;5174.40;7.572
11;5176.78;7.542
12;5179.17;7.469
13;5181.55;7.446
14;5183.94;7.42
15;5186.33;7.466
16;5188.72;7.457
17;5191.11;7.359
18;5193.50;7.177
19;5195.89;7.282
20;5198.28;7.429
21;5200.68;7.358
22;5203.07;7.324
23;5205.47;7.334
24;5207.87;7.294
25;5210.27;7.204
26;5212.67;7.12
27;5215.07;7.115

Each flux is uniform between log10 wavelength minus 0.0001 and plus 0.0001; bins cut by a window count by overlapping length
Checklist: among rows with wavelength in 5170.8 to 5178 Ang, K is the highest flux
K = 7.625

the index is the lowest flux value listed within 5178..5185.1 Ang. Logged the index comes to 7.42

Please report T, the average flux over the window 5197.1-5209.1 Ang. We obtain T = 7.34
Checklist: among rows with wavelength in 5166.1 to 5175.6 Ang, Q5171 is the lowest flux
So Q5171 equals 7.572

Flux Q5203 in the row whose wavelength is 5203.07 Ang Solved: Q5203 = 7.324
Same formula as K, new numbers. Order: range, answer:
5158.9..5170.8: 7.943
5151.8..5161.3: 8.192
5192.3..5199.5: 7.429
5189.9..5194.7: 7.359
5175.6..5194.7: 7.542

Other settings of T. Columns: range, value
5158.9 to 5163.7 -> 7.92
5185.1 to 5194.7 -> 7.37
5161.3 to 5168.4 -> 7.85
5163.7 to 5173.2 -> 7.76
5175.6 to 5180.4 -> 7.51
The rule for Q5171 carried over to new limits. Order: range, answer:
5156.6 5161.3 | 7.943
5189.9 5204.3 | 7.177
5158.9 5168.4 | 7.829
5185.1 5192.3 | 7.359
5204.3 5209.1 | 7.294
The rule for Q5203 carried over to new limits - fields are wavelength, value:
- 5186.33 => 7.466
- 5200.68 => 7.358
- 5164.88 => 7.851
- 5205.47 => 7.334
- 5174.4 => 7.572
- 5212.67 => 7.12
